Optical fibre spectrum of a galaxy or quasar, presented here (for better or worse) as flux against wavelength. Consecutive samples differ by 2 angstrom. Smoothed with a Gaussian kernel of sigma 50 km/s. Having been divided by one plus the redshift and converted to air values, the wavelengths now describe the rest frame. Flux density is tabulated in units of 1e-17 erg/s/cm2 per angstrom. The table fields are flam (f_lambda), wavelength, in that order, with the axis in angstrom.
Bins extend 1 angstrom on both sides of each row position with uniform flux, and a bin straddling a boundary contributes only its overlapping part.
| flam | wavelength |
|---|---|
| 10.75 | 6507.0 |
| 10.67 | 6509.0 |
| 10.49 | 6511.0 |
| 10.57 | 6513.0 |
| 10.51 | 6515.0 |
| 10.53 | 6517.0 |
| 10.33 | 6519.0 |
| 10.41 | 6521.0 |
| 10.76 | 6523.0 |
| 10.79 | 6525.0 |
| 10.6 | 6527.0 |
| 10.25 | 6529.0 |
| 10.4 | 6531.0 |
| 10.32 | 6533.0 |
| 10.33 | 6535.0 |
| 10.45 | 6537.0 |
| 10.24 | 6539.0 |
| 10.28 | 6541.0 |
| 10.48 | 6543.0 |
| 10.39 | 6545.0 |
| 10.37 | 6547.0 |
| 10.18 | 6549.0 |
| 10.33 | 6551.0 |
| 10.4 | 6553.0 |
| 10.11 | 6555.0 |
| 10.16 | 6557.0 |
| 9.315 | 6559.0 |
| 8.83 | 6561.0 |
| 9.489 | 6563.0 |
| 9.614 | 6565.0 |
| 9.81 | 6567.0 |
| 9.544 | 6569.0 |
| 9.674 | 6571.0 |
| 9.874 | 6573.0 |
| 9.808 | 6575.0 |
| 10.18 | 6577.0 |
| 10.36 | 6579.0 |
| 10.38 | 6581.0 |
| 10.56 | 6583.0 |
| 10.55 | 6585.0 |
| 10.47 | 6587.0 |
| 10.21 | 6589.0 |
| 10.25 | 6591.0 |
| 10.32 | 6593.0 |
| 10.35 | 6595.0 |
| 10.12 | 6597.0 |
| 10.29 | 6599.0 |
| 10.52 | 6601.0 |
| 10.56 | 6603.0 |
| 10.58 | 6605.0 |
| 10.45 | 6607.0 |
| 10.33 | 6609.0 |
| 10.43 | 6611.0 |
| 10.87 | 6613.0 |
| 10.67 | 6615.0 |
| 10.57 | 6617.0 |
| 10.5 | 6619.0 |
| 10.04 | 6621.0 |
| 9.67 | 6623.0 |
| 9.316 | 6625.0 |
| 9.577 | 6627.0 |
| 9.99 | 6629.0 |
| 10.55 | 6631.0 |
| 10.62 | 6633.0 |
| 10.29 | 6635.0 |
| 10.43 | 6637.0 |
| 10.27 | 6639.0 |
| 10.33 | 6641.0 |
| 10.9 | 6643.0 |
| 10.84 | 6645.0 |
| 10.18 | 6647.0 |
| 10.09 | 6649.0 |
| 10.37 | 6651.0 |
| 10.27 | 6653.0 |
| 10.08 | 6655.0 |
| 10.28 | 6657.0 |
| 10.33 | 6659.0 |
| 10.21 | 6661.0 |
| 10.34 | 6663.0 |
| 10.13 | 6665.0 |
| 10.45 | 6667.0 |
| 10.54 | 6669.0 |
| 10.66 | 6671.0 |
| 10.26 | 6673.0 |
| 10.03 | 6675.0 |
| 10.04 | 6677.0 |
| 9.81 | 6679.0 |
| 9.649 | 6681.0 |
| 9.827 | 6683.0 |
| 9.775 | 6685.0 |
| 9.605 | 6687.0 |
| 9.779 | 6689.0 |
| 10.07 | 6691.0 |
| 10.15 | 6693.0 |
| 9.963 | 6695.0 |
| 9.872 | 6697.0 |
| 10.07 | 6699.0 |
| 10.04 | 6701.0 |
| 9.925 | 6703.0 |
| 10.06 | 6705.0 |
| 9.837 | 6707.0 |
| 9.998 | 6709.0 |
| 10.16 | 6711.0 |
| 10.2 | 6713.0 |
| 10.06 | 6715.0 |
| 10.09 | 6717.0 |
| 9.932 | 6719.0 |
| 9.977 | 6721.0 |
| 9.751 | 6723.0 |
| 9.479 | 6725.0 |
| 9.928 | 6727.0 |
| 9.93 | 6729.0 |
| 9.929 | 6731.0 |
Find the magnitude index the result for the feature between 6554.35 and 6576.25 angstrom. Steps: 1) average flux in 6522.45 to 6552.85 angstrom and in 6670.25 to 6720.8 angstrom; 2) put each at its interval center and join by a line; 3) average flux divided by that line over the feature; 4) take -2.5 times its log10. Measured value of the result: 0.07 mag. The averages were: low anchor 10.4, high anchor 9.99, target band 9.66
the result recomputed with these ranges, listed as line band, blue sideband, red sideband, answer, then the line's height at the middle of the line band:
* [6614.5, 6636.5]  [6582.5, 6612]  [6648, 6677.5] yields 0.02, 10.3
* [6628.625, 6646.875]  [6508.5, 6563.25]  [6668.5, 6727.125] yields -0.04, 10.1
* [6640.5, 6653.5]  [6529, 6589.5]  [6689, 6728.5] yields -0.04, 10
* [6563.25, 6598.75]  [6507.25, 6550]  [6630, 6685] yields 0.03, 10.4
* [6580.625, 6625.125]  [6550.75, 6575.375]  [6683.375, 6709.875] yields -0.06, 9.8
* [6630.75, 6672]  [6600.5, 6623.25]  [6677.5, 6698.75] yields -0.03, 10.1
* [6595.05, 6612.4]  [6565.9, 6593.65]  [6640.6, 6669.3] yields -0.02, 10.2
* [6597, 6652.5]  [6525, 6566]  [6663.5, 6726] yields -0.03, 10.1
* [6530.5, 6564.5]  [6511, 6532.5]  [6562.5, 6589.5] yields 0.02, 10.3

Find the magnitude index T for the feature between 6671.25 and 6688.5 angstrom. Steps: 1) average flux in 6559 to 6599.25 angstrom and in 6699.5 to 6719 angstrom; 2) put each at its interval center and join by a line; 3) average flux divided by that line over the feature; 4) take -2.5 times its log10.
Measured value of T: 0.01 mag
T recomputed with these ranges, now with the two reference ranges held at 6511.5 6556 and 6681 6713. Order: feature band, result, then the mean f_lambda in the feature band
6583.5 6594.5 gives -0.01 mag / 10.4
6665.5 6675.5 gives -0.04 mag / 10.4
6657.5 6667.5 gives -0.03 mag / 10.3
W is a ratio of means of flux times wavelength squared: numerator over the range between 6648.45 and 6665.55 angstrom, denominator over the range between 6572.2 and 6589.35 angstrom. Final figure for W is 1.0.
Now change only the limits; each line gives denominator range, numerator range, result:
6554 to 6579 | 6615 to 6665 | 1.08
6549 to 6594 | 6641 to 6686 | 1.05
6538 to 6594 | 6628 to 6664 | 1.05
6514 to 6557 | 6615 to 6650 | 1.02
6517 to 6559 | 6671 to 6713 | 1.01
